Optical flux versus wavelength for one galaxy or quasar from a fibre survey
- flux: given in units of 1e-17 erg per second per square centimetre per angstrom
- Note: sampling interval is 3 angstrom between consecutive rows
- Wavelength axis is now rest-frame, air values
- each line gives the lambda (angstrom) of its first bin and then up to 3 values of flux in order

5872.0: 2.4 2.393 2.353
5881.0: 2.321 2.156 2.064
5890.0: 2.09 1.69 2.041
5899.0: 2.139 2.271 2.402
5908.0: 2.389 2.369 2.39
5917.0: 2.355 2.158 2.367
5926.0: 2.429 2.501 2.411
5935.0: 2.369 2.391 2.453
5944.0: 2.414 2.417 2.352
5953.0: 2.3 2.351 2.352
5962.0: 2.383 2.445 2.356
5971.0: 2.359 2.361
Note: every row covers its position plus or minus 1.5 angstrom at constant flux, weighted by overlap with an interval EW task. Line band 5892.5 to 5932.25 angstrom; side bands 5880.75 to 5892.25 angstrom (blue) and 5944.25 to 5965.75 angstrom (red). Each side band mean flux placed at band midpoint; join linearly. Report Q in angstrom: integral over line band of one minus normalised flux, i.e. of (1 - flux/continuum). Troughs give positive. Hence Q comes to -1.44 angstrom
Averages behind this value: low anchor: 2.11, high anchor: 2.37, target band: 2.29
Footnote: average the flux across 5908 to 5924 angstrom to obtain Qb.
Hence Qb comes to 2.33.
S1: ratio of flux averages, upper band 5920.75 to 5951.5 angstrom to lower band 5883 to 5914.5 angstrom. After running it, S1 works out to 1.11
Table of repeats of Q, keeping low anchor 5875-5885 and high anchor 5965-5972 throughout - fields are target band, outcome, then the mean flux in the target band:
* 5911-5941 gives -0.49 angstrom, 2.38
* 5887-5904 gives 1.88 angstrom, 2.06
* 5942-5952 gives -0.15 angstrom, 2.39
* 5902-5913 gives -0.22 angstrom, 2.37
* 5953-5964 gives 0.05 angstrom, 2.36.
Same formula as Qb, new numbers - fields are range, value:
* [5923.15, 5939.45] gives 2.42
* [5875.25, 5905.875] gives 2.16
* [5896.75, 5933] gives 2.34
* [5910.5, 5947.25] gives 2.39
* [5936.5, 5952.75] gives 2.4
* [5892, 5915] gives 2.22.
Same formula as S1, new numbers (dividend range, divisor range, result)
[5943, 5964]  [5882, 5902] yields 1.15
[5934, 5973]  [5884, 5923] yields 1.08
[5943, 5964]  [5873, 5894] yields 1.09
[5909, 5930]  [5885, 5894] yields 1.20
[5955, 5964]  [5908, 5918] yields 1.00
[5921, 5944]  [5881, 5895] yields 1.18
